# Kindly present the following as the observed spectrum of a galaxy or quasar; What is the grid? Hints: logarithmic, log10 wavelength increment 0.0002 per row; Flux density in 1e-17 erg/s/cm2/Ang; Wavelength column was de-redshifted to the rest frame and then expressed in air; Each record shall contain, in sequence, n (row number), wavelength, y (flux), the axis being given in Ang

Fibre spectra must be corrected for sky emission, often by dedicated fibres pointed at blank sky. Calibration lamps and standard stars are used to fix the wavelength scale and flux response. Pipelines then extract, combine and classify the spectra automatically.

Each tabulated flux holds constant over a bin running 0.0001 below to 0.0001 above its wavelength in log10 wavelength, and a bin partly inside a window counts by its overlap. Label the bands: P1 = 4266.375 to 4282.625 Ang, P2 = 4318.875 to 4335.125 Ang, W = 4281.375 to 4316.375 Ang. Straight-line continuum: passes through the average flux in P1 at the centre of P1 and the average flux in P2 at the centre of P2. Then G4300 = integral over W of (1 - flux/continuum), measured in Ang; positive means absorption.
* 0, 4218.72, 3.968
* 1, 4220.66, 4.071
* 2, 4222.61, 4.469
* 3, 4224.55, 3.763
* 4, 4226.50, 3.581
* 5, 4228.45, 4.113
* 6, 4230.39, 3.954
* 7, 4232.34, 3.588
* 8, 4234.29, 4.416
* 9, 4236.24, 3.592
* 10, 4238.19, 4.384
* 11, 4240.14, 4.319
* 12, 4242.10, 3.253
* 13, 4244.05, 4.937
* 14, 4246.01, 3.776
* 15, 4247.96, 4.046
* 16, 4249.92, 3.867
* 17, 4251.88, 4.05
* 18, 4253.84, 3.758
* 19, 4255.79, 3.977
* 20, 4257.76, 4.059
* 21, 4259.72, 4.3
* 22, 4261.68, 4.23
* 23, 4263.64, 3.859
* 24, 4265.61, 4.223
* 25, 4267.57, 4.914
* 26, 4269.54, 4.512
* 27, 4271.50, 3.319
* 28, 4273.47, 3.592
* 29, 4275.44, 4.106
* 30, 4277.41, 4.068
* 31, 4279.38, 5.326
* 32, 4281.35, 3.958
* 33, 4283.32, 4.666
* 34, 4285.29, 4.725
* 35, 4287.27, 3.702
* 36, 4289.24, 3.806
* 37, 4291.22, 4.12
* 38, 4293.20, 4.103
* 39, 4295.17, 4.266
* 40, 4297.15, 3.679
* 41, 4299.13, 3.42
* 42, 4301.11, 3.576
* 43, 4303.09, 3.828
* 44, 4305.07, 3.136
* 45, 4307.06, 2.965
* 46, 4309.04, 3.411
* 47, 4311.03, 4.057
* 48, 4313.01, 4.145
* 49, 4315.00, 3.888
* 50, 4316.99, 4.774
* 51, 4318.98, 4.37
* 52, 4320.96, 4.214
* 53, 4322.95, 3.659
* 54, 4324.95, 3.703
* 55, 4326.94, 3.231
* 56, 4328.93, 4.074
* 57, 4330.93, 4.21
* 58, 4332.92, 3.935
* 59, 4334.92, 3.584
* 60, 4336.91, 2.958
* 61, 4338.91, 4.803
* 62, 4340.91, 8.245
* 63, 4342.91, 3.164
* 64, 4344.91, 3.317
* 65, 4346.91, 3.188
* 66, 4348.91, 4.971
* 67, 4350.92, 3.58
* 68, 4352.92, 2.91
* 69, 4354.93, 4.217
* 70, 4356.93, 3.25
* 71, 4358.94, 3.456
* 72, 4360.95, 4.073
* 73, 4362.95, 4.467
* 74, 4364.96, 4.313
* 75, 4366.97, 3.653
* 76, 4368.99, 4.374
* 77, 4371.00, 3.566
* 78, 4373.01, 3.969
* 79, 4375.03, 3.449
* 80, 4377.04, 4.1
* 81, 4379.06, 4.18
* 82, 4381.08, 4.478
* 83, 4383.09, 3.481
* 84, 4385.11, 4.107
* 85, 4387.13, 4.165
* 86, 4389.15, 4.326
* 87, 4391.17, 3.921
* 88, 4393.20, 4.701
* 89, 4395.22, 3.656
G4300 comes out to 1.8 Ang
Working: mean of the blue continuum 4.23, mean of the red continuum 3.88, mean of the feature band 3.86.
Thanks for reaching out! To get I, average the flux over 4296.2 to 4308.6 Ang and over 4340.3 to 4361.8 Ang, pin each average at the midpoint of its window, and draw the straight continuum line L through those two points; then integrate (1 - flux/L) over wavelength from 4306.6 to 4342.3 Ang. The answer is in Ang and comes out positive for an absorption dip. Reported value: -4.4 Ang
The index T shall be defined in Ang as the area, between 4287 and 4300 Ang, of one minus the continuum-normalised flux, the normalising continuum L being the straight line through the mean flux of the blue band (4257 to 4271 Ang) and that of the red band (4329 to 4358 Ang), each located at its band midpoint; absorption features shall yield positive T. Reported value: 0.9 Ang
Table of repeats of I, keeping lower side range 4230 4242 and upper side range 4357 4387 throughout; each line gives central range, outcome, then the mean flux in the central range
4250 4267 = -0.4 Ang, 4.07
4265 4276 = -0.4 Ang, 4.11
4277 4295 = -1.4 Ang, 4.28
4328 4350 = -1.4 Ang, 4.22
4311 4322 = -0.8 Ang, 4.26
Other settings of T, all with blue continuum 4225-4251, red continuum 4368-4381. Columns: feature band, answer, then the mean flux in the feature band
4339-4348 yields -1.22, 4.52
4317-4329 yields 0.14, 3.93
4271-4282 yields -0.32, 4.1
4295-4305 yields 0.82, 3.66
